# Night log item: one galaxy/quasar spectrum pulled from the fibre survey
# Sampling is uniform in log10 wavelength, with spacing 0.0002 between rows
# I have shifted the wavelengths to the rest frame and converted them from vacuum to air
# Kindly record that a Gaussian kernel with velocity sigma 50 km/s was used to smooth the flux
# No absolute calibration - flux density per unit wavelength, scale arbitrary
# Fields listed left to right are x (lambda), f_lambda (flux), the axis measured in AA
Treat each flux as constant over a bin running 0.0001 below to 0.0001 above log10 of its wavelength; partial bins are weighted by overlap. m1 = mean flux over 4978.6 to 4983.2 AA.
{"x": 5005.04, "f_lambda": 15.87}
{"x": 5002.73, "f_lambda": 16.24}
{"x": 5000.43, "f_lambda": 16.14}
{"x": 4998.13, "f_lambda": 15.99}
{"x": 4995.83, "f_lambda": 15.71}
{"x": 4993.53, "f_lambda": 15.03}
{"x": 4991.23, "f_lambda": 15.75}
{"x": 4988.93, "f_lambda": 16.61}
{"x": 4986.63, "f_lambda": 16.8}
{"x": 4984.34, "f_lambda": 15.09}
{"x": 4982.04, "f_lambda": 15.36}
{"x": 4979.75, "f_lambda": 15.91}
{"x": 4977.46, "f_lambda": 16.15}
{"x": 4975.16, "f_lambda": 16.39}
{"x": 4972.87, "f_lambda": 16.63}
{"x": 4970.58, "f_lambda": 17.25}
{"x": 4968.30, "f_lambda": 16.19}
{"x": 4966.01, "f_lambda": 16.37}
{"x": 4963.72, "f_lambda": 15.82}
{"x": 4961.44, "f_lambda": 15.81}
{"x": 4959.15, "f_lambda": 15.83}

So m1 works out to 15.6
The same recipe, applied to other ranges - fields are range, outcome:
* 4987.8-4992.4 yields 16.2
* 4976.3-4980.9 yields 16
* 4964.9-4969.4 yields 16.3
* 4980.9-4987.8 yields 15.7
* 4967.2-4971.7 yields 16.8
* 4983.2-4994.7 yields 15.9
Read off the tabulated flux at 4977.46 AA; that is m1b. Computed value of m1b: 16.15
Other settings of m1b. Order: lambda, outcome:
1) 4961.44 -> 15.81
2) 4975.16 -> 16.39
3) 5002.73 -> 16.24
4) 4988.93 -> 16.61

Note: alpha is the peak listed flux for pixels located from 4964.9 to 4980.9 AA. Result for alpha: 17.25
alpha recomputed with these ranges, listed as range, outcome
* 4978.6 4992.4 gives 16.8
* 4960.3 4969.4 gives 16.37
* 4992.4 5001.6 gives 16.14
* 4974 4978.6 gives 16.39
